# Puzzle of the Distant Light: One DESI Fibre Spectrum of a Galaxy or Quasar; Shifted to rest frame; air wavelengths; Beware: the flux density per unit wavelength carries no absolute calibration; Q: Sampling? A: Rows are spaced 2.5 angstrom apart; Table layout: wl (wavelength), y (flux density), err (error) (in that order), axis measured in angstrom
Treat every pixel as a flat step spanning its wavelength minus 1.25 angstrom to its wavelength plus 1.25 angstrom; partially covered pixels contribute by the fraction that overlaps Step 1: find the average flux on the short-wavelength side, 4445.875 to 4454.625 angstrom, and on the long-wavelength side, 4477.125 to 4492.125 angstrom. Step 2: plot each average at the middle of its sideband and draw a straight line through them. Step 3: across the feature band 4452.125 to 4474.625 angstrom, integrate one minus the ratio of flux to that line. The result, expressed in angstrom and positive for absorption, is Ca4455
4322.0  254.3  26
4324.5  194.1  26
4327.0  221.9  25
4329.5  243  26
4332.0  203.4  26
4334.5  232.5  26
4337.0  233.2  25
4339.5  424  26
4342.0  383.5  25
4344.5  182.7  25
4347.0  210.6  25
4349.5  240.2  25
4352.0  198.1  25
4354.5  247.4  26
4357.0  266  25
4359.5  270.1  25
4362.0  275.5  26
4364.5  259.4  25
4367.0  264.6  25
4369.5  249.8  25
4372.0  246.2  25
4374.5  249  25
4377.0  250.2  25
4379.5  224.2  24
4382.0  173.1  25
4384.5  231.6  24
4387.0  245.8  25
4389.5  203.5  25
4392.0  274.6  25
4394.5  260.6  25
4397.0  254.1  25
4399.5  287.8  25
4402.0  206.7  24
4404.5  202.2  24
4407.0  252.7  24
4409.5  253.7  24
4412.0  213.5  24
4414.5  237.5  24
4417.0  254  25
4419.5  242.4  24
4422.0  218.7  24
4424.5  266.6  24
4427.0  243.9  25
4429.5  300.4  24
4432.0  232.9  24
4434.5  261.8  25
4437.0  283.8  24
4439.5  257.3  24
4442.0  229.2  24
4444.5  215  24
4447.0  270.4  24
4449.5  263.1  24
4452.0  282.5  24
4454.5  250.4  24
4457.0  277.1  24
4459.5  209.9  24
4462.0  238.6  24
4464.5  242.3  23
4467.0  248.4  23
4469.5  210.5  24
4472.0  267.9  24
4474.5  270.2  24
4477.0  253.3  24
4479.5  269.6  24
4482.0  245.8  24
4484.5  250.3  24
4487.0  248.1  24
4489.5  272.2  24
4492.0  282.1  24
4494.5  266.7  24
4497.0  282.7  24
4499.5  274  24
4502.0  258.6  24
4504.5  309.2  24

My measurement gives 1.6 angstrom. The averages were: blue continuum 269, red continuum 259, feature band 247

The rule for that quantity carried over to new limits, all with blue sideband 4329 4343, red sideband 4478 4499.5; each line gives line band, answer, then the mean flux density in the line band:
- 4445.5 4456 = 0.2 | 266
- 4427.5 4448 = 1.3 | 256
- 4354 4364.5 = 0.7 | 265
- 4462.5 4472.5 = 1.0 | 240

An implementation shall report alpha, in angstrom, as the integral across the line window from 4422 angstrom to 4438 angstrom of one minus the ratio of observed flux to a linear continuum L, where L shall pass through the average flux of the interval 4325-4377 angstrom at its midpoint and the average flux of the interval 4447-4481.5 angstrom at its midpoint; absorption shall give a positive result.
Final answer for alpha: -0.5 angstrom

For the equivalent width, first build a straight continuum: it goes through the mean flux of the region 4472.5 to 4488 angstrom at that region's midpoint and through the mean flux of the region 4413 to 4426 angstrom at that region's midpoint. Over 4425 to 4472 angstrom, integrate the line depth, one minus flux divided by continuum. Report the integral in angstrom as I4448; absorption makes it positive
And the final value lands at -0.38 angstrom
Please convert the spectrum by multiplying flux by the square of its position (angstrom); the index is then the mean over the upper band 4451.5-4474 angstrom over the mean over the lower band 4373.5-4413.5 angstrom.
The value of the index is 1.08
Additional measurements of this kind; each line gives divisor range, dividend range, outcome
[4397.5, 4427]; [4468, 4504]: 1.13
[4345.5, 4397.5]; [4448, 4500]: 1.11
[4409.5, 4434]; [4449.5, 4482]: 1.04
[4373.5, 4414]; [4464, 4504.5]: 1.15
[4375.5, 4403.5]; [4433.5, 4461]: 1.10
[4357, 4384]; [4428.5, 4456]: 1.08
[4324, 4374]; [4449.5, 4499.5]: 1.07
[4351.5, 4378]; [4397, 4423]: 0.96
